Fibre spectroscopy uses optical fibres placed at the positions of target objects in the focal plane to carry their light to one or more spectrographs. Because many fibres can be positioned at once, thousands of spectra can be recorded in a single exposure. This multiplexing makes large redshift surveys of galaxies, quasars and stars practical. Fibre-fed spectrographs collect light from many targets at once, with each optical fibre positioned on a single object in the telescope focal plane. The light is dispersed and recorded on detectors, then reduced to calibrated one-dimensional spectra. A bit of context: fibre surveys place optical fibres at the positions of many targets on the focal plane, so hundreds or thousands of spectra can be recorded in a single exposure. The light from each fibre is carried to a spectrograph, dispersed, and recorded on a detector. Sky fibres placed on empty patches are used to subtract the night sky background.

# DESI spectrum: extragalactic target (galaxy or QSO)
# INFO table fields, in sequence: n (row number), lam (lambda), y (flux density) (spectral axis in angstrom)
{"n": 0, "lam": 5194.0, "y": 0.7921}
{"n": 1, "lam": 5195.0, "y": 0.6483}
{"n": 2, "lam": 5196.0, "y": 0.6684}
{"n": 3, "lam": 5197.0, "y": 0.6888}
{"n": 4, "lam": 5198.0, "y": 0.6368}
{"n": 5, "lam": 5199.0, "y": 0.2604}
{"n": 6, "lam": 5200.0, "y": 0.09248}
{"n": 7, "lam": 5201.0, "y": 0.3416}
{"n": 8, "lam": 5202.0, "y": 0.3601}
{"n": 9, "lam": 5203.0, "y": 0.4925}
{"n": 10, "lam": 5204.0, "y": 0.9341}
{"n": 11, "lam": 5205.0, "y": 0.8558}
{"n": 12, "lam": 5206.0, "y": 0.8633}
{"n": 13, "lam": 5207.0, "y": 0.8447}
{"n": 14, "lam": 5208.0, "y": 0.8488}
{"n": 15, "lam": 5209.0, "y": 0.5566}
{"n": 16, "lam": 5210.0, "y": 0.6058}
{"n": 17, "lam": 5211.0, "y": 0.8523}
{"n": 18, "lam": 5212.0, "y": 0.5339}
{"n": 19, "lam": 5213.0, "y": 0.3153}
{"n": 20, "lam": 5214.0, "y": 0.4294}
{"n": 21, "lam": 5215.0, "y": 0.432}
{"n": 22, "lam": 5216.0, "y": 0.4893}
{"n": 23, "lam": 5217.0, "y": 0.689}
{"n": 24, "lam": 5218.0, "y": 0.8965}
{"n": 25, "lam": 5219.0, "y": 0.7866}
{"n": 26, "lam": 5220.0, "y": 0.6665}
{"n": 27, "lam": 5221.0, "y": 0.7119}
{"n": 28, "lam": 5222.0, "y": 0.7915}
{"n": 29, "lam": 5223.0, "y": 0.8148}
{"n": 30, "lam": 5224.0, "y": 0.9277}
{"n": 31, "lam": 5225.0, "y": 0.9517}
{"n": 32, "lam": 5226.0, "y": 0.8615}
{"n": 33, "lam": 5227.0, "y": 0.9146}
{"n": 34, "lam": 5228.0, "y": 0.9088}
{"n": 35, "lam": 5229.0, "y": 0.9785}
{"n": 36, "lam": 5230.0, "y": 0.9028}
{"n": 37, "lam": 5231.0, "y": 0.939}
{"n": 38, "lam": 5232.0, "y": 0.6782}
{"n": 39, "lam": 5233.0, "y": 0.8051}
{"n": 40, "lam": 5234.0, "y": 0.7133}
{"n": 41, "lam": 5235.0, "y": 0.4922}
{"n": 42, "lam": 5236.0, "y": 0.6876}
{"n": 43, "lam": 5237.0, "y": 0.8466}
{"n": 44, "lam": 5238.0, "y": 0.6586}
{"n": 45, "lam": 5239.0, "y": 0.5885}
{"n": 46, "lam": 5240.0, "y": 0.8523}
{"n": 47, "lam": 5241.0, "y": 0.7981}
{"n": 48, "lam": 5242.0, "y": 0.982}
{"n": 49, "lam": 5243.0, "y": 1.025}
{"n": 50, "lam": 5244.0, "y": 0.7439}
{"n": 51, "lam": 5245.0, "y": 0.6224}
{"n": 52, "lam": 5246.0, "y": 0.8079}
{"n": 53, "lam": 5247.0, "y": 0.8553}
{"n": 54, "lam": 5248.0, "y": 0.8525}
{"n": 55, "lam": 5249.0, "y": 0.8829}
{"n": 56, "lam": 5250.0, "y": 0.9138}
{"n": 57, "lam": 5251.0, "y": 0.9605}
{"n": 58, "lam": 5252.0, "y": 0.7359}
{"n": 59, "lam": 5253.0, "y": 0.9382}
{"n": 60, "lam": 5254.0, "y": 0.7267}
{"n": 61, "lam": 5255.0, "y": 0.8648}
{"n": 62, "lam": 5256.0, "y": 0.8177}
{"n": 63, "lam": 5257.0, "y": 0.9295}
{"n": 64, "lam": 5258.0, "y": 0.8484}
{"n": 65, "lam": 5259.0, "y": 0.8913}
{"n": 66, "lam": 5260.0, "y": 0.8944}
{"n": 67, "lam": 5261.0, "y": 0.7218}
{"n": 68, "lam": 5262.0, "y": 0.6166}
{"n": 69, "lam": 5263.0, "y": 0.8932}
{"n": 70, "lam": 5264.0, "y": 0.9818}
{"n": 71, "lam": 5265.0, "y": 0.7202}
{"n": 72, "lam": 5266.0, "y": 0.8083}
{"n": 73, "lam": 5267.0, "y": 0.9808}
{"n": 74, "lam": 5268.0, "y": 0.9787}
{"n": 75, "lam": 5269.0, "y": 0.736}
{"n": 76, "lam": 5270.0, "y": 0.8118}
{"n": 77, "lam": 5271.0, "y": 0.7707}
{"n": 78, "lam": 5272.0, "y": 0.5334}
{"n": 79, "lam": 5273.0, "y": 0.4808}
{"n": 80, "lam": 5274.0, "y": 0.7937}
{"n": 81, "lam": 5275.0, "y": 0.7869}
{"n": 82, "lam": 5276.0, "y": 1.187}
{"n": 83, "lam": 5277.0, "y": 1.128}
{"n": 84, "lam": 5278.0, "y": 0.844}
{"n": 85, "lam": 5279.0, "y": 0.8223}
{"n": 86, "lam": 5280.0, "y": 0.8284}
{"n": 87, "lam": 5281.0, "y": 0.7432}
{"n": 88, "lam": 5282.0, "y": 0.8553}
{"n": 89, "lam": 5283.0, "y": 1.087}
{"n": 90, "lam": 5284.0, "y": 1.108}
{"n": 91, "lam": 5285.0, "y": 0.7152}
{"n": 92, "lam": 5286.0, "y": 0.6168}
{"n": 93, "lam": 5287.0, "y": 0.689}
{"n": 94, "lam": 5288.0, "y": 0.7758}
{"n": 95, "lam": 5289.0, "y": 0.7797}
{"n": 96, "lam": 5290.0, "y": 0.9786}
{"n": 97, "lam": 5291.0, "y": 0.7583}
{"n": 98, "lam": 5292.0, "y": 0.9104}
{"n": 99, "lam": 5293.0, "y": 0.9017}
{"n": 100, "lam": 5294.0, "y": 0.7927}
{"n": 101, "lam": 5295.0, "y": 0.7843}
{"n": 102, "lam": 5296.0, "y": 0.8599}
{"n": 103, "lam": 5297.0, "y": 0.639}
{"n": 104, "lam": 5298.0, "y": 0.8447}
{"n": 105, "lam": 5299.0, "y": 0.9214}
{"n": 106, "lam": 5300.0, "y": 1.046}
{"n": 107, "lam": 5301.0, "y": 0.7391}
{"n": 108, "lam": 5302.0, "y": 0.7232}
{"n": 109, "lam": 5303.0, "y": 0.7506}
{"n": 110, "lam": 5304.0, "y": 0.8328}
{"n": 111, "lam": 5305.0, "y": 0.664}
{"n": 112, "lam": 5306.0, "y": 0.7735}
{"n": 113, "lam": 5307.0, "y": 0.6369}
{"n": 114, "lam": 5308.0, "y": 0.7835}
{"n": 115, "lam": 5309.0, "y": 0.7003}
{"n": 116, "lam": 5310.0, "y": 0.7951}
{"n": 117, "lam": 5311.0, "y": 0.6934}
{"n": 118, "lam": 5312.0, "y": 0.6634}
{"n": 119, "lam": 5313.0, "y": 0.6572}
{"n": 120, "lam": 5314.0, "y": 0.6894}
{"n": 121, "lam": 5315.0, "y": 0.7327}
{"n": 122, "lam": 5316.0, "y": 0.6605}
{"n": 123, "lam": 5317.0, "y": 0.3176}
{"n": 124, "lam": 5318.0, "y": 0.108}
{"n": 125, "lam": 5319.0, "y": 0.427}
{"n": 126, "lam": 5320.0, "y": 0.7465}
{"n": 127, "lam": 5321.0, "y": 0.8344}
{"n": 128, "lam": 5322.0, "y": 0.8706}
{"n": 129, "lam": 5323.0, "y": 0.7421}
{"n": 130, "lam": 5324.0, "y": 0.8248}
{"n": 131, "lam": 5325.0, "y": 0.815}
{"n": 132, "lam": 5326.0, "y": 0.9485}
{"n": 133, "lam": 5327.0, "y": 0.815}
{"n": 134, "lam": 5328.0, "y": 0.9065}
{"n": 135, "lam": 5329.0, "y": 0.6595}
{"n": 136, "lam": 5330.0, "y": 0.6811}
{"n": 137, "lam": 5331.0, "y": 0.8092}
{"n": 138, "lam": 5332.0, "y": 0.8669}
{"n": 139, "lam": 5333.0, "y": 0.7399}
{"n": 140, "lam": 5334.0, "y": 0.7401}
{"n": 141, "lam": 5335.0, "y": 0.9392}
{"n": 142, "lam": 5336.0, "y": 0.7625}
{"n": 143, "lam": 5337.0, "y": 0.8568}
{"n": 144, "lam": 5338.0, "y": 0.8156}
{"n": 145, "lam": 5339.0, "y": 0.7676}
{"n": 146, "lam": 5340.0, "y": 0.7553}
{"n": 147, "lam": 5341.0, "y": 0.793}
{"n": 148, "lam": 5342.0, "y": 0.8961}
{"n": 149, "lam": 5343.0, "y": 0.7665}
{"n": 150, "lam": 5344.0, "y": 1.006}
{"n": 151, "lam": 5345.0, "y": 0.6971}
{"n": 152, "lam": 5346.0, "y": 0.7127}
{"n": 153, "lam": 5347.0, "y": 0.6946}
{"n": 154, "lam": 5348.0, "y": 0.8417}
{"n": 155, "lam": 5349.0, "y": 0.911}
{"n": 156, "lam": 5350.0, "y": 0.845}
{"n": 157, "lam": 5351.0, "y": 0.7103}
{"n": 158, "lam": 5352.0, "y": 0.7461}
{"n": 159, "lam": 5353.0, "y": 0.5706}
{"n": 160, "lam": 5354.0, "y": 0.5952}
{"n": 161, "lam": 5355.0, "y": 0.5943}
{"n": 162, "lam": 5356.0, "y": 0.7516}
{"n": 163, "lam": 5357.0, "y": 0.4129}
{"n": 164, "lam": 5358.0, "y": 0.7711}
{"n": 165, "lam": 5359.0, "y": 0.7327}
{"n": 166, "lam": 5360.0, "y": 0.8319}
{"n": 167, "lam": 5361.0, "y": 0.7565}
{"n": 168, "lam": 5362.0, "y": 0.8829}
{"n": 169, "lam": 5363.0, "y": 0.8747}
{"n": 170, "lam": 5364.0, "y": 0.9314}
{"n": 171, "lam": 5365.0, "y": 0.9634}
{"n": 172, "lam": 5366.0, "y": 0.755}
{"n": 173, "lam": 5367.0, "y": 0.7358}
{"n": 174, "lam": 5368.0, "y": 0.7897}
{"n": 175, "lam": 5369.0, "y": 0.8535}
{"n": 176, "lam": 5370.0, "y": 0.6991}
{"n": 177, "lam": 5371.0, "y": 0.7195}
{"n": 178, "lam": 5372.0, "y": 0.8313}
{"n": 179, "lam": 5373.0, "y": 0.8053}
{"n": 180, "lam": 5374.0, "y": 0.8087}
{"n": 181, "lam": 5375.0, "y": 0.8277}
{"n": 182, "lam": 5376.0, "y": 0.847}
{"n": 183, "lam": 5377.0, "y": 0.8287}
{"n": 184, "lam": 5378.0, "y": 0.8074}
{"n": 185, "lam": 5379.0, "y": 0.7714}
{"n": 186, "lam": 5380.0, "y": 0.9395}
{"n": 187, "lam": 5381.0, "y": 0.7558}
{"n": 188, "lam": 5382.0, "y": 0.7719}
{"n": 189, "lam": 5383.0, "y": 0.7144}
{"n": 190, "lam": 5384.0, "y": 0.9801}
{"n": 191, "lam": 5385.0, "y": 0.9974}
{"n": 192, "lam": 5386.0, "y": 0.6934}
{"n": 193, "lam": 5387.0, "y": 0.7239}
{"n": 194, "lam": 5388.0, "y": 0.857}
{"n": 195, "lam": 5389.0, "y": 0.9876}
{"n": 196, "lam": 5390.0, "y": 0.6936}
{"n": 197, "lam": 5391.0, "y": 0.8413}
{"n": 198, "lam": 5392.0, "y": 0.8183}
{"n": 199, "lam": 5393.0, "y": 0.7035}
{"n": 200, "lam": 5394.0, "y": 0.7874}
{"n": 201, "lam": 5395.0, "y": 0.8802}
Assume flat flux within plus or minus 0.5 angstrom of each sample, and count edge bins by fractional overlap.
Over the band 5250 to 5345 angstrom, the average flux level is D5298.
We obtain 0.793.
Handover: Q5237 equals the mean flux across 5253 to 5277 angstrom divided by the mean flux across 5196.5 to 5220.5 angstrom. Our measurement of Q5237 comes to 1.37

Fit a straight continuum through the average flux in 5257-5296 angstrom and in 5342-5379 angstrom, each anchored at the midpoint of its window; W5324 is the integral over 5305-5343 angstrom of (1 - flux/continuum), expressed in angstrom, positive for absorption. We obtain 3.1 angstrom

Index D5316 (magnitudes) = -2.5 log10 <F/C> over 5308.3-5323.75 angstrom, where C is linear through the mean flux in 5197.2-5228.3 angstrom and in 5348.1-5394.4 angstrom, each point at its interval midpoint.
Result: 0.15 mag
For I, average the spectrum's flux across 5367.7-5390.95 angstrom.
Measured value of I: 0.814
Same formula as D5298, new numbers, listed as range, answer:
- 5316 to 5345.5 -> 0.754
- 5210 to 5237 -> 0.737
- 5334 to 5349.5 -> 0.812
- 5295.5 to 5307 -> 0.792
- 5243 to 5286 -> 0.838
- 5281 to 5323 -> 0.753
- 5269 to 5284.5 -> 0.848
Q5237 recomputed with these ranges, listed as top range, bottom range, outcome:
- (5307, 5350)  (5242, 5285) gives 0.88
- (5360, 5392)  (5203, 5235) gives 1.09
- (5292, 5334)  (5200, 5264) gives 0.98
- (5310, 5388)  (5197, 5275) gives 1.02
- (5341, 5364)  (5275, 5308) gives 0.91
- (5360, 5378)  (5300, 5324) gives 1.19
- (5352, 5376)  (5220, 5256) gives 0.93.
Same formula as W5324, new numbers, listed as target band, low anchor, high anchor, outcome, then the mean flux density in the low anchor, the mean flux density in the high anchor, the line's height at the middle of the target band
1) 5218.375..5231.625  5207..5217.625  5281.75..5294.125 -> -4.63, 0.592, 0.845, 0.634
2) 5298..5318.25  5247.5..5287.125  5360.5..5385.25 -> 3.11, 0.839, 0.824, 0.833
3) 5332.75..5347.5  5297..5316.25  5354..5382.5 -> -0.54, 0.751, 0.784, 0.769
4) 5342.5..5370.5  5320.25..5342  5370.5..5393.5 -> 1.58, 0.808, 0.814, 0.811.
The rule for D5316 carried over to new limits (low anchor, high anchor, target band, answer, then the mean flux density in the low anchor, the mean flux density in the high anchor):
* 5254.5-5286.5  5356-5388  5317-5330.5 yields 0.159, 0.837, 0.801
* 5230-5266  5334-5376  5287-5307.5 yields -0.009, 0.809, 0.781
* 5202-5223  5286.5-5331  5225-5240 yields -0.149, 0.675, 0.748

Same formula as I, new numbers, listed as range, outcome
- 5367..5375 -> 0.786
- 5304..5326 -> 0.683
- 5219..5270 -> 0.824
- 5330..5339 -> 0.806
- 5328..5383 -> 0.783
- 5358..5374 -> 0.81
